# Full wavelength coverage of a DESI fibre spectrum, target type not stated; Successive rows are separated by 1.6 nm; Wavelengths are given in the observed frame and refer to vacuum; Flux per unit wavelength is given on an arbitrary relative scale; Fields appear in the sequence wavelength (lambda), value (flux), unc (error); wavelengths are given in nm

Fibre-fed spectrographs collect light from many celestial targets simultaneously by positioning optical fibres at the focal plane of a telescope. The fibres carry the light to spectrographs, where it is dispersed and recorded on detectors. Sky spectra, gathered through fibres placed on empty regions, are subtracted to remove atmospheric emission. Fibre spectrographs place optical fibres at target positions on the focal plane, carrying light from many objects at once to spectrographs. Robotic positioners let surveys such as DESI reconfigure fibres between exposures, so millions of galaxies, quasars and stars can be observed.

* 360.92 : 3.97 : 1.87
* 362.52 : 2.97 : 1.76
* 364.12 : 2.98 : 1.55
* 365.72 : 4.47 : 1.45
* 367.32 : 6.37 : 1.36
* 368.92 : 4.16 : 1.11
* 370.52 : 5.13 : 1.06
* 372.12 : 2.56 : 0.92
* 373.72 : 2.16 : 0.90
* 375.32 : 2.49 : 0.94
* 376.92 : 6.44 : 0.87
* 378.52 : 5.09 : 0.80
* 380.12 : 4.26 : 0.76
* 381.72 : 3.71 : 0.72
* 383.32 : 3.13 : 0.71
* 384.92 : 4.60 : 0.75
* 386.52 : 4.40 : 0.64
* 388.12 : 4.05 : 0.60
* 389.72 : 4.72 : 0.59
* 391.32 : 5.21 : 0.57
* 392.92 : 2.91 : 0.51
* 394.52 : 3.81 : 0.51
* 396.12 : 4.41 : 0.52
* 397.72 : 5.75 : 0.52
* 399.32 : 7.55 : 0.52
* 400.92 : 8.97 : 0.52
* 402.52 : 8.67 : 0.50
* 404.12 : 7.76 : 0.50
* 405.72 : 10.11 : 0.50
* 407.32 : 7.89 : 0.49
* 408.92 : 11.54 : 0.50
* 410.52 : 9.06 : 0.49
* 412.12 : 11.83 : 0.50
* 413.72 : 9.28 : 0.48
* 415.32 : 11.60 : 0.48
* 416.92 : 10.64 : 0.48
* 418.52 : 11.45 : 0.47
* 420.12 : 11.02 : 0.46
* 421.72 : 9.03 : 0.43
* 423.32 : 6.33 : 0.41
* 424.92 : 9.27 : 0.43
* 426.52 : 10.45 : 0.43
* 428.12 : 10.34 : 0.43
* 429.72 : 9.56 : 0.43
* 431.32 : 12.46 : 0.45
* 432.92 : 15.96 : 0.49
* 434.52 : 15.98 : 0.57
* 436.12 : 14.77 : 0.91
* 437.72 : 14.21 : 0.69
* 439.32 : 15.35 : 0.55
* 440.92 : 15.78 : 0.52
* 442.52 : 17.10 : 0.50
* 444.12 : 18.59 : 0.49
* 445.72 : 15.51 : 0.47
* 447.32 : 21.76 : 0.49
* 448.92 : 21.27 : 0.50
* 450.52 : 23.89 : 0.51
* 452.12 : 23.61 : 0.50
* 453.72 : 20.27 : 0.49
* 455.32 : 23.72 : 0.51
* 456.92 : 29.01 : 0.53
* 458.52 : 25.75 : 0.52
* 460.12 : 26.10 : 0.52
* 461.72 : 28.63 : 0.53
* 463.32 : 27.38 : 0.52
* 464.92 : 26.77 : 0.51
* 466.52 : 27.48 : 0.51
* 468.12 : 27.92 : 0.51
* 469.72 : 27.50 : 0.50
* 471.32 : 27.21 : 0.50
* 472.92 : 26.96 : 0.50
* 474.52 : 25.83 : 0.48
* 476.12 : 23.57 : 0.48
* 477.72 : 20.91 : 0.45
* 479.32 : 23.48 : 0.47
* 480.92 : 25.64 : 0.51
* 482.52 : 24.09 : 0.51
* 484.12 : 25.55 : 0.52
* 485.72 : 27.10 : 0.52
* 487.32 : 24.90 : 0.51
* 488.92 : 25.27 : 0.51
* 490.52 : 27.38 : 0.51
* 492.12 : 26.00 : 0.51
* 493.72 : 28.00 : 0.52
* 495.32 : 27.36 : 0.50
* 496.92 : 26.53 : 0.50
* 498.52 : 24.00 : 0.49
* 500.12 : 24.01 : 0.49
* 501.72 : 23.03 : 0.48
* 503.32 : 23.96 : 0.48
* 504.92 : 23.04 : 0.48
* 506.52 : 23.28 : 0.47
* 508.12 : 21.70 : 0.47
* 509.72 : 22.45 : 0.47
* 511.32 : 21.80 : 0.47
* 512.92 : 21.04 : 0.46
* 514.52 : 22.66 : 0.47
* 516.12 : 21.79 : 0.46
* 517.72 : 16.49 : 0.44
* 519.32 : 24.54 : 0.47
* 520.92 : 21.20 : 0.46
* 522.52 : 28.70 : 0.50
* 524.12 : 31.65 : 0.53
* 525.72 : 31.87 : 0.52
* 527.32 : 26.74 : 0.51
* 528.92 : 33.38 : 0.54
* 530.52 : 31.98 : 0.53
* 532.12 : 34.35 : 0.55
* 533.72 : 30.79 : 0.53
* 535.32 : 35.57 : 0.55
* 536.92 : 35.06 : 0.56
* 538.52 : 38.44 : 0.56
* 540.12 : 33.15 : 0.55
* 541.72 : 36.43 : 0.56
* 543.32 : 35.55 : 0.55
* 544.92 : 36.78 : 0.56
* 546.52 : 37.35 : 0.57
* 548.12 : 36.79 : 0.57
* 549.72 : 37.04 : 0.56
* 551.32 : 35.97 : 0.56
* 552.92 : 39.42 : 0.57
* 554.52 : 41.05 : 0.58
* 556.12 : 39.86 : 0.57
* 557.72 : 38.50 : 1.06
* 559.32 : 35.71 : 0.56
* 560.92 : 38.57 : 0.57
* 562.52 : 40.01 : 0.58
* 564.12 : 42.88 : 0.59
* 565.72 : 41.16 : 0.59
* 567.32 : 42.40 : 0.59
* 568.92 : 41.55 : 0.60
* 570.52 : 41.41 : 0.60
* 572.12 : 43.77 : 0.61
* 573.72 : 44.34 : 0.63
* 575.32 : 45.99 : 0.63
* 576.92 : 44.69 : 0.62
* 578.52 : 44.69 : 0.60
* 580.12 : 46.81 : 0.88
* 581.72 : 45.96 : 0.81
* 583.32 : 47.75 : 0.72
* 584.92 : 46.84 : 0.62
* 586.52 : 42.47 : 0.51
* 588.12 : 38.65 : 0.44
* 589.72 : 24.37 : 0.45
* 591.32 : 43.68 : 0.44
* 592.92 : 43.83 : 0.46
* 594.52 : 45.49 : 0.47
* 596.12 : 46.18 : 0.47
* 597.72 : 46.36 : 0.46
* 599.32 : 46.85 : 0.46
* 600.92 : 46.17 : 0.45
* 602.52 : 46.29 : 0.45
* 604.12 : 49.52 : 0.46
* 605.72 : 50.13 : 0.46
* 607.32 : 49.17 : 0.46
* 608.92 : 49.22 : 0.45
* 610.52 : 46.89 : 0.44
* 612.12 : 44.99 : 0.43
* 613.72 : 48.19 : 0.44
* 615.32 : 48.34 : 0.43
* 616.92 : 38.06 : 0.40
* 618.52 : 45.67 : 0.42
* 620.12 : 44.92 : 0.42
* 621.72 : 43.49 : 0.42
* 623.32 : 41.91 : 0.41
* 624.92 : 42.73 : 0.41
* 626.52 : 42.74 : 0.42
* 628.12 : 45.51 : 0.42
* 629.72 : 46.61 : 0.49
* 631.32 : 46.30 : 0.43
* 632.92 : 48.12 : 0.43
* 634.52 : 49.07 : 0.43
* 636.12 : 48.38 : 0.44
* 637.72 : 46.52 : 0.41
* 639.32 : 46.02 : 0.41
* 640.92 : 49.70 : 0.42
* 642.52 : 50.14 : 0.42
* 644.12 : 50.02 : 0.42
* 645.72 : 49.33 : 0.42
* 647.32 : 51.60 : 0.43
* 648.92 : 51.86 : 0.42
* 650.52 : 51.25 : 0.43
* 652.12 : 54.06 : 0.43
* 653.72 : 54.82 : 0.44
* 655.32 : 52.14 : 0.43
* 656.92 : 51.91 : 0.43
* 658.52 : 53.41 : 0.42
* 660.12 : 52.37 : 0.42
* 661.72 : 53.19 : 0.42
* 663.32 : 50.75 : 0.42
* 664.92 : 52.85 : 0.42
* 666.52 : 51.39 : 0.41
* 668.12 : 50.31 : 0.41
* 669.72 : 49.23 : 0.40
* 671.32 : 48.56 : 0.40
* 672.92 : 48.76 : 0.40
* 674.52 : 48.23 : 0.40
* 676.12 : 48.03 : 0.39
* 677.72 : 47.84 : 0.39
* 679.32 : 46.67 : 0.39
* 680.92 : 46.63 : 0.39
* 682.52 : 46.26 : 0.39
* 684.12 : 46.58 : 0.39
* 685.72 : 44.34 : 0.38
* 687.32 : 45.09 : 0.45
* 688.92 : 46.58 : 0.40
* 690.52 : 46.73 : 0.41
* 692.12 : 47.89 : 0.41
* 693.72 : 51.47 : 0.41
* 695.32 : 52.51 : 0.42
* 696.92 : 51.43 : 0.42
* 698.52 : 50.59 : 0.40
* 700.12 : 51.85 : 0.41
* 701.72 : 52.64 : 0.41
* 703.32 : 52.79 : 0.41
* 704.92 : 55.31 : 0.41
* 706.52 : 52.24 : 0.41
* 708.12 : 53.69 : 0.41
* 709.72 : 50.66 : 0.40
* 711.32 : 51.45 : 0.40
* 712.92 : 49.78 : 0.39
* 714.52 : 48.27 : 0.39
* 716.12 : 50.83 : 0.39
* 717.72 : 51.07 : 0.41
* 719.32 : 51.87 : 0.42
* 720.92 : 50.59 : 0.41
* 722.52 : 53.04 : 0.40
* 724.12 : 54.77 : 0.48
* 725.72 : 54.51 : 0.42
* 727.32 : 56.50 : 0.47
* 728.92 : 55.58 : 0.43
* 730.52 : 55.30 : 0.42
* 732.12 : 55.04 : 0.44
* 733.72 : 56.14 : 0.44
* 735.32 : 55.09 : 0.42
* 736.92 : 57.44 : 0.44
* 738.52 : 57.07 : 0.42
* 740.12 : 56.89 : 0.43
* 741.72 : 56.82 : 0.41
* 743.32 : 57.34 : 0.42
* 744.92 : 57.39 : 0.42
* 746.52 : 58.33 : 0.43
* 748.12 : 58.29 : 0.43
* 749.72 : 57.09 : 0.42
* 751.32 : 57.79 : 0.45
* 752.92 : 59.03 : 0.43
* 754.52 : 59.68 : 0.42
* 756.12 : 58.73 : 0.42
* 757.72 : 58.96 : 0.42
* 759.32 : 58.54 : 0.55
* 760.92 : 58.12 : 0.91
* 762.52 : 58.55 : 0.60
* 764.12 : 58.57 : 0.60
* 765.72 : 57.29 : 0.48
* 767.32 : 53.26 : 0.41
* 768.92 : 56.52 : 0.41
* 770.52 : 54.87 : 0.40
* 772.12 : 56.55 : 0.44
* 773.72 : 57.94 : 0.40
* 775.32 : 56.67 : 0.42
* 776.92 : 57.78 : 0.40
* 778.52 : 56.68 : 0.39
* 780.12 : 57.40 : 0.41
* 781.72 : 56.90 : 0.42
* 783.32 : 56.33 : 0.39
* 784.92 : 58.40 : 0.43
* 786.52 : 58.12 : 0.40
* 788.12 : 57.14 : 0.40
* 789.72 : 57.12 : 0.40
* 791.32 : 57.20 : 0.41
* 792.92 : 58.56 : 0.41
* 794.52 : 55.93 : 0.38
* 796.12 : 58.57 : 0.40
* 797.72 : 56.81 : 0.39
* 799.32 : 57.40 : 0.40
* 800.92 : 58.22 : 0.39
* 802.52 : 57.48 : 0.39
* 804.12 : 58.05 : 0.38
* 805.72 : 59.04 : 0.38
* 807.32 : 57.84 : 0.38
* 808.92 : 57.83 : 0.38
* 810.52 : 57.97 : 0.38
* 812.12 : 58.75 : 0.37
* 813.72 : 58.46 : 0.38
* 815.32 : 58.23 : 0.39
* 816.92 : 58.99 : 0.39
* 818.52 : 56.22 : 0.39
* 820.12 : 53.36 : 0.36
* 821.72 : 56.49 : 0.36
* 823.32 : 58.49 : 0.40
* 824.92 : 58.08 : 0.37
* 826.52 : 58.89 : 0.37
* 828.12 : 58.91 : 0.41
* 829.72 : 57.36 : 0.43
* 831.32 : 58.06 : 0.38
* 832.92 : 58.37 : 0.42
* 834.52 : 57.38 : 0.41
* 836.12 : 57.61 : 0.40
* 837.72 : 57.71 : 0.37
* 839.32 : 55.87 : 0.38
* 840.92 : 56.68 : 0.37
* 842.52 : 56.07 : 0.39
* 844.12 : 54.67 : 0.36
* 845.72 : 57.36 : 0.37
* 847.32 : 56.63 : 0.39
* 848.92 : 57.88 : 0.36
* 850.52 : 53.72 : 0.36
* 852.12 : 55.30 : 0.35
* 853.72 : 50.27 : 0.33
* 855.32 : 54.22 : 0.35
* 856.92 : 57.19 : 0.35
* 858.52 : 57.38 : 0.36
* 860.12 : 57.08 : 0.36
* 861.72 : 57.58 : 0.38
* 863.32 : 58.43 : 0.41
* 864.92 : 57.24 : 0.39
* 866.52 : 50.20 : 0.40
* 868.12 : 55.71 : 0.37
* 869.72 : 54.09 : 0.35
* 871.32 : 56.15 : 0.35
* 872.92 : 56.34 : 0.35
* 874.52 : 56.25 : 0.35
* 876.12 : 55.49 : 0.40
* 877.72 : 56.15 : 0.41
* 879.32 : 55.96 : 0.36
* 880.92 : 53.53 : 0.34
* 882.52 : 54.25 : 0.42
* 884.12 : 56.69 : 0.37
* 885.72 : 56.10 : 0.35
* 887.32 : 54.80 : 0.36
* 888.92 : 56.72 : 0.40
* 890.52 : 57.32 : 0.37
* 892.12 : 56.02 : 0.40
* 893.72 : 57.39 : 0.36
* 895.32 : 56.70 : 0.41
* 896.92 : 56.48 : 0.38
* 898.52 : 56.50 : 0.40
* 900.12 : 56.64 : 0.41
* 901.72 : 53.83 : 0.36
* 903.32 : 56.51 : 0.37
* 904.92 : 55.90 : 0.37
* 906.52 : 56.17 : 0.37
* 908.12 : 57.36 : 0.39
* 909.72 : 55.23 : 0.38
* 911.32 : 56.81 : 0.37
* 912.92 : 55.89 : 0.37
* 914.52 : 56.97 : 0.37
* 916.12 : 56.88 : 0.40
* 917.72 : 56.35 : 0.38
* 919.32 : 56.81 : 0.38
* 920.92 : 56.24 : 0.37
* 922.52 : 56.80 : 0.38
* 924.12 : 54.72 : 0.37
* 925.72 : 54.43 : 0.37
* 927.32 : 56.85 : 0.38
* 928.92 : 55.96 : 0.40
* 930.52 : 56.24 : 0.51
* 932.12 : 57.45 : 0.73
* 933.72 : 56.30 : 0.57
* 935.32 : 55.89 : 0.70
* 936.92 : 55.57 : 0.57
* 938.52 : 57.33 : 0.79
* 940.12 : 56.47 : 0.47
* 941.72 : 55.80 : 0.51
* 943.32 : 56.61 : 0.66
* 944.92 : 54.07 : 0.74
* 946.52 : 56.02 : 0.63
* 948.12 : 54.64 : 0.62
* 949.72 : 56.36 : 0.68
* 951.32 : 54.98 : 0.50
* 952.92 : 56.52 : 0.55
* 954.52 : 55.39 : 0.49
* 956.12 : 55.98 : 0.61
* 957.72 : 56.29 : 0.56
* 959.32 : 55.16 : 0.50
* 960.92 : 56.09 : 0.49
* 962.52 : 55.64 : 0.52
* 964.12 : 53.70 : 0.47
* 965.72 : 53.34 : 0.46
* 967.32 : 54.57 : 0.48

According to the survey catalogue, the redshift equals 0.000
